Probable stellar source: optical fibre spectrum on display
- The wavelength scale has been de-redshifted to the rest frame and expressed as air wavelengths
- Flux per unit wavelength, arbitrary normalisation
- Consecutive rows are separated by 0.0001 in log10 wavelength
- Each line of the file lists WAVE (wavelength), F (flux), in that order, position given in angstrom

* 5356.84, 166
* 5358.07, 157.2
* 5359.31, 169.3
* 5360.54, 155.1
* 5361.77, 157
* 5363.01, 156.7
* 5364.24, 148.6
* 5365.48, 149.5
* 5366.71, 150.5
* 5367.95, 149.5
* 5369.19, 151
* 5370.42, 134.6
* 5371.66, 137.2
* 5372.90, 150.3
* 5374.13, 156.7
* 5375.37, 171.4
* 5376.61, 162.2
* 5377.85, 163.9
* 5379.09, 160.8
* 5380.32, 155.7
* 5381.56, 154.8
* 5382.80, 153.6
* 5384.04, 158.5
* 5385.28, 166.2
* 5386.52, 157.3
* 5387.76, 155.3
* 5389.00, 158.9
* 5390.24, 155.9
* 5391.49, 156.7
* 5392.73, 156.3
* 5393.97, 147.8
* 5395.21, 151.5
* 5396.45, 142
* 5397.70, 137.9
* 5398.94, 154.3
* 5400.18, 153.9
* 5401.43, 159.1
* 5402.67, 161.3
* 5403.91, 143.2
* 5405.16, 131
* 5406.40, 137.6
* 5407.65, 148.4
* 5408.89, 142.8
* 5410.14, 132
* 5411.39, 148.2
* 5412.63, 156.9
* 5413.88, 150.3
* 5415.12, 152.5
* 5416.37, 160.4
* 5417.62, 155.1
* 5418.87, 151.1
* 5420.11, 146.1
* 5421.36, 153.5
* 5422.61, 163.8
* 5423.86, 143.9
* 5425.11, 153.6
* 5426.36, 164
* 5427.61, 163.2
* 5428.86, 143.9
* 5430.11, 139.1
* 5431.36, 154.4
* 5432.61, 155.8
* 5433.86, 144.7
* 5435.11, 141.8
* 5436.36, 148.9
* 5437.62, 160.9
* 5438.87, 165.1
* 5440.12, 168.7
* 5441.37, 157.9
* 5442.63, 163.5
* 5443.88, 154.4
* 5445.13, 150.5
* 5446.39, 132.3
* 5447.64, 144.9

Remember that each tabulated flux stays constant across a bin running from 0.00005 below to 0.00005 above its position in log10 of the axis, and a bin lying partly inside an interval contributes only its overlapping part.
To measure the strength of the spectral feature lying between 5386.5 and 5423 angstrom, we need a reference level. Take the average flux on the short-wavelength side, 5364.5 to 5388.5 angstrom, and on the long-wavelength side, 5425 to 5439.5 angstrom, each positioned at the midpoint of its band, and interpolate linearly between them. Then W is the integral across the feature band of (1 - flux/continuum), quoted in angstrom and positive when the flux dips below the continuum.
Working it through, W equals 0.8 angstrom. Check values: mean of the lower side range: 155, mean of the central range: 151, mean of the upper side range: 153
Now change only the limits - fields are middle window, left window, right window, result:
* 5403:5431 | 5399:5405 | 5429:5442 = 0.7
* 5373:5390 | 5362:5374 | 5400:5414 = -1.3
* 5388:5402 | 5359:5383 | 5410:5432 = 0.1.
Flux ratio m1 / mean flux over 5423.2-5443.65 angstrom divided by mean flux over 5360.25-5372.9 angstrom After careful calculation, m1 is 1.04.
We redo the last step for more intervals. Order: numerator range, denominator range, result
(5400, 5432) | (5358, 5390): 0.97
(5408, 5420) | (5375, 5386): 0.93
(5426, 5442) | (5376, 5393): 0.97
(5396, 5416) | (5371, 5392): 0.94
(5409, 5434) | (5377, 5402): 0.98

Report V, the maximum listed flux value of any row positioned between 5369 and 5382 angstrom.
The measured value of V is 171.4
